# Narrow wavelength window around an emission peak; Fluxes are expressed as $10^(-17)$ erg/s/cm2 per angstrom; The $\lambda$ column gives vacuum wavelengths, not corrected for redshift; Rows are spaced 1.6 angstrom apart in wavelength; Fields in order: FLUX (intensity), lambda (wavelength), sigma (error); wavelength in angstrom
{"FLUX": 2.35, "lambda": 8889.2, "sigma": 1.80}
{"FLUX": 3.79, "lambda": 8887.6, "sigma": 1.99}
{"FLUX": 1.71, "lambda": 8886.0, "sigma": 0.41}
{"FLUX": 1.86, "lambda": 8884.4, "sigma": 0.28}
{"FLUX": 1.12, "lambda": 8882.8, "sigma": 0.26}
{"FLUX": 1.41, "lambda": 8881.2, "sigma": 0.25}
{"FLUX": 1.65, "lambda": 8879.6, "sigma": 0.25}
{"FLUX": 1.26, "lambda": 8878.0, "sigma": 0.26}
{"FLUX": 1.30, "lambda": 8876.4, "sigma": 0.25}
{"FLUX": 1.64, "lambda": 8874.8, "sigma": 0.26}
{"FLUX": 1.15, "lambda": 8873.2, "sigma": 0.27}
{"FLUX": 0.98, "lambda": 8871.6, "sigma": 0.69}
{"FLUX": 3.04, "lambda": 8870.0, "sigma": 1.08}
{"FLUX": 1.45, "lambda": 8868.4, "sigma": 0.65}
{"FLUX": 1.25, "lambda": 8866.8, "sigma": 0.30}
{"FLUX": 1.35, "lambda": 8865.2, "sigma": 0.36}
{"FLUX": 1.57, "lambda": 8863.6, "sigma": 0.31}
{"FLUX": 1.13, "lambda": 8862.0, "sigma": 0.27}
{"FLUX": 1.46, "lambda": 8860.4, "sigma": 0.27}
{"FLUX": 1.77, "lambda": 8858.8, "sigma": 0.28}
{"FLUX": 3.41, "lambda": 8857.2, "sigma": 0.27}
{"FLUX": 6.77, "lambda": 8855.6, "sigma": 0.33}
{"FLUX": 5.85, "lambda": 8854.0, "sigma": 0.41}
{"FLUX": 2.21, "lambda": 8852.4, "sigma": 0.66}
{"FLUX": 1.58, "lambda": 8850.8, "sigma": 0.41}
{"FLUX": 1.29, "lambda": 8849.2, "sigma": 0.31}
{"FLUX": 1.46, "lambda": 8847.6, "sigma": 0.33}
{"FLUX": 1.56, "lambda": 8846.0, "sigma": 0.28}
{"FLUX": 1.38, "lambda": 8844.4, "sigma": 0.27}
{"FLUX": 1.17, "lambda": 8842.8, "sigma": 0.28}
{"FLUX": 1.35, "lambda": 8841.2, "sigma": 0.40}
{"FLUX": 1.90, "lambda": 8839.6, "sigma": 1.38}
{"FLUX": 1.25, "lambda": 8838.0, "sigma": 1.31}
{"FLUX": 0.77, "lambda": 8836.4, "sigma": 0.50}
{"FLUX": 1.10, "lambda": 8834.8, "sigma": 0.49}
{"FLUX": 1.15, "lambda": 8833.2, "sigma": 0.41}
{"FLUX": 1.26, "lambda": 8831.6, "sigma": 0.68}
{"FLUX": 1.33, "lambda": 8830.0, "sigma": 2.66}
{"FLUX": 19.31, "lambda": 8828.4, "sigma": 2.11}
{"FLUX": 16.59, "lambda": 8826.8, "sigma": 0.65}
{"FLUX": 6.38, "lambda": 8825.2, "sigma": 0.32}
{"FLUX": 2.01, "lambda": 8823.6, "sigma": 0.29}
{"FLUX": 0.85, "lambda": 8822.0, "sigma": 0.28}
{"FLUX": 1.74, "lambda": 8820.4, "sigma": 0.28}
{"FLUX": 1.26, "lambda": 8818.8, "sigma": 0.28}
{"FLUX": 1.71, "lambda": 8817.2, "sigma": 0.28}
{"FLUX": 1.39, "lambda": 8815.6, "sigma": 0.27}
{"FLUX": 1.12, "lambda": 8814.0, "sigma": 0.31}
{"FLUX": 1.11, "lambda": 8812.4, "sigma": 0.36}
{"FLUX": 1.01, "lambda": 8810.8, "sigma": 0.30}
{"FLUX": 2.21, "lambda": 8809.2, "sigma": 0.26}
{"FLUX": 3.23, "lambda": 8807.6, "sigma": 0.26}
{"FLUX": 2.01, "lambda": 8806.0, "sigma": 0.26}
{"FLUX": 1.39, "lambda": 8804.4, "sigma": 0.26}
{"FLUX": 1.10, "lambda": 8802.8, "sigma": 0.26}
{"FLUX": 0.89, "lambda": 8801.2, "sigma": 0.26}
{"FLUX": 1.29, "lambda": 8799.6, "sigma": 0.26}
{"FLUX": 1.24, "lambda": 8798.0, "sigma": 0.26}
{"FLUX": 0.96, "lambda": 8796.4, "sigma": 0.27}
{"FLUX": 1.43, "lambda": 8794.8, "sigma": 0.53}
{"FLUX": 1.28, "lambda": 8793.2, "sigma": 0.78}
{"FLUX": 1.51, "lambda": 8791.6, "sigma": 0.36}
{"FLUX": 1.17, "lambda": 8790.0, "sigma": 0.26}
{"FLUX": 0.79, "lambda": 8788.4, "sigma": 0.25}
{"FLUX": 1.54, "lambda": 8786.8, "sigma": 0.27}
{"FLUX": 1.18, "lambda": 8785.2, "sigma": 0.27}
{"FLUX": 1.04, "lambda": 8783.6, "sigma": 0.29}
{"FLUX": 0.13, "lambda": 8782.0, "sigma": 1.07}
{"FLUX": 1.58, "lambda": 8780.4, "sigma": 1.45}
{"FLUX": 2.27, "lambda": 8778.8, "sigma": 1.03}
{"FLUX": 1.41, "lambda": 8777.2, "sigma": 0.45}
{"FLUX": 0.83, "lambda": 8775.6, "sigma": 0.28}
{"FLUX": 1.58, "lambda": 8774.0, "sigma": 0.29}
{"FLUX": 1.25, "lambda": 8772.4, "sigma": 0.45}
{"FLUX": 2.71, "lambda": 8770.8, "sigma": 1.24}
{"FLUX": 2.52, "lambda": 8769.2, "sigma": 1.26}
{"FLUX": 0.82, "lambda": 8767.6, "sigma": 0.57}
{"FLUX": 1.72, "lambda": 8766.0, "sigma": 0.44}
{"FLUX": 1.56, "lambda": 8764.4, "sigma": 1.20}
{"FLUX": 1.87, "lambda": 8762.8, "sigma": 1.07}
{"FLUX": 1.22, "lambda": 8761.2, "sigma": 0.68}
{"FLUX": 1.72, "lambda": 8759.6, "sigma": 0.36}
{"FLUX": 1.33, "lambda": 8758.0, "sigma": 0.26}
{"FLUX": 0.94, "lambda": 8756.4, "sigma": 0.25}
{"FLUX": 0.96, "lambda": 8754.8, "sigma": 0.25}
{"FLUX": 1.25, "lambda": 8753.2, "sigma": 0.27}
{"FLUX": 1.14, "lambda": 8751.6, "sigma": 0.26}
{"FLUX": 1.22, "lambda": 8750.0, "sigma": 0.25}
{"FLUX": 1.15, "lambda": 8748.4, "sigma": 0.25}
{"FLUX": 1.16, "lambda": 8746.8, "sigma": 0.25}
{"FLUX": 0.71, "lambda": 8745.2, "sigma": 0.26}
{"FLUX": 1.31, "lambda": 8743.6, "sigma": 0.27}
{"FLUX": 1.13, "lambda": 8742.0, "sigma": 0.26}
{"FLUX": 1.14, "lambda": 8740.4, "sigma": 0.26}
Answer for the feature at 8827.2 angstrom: H-alpha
